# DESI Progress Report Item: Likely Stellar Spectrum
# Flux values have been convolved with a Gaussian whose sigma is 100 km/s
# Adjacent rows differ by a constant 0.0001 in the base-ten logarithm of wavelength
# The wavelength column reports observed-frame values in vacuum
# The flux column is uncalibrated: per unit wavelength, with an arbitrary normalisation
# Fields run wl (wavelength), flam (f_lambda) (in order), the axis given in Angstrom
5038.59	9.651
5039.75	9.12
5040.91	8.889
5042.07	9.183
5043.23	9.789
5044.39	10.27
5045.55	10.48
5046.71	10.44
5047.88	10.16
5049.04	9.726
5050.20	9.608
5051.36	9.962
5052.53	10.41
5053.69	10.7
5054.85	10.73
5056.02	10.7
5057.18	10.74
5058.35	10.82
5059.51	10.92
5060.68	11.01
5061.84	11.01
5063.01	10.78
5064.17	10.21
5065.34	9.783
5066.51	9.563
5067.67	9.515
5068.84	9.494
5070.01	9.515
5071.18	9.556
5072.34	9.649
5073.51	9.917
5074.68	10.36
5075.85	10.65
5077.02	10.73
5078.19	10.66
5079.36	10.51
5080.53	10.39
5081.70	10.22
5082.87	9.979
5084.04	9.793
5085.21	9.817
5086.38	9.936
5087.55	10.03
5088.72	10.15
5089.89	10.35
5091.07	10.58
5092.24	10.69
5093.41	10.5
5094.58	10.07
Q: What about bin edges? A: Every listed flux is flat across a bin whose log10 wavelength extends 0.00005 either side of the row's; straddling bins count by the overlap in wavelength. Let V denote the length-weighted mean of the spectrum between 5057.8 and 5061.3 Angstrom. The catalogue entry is 10.9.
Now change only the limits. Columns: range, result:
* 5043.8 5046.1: 10.4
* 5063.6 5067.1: 9.85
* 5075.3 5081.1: 10.6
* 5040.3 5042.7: 9.06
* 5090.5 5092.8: 10.6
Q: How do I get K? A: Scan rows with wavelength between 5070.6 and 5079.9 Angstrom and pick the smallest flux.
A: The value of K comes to 9.556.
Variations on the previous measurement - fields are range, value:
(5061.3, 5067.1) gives 9.563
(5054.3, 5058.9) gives 10.7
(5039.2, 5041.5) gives 8.889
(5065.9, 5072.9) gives 9.494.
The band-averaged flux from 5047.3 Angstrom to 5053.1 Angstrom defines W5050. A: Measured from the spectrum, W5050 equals 9.97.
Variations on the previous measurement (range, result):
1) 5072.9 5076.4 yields 10.3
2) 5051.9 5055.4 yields 10.6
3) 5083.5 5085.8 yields 9.81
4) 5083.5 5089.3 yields 9.95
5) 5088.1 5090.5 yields 10.2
